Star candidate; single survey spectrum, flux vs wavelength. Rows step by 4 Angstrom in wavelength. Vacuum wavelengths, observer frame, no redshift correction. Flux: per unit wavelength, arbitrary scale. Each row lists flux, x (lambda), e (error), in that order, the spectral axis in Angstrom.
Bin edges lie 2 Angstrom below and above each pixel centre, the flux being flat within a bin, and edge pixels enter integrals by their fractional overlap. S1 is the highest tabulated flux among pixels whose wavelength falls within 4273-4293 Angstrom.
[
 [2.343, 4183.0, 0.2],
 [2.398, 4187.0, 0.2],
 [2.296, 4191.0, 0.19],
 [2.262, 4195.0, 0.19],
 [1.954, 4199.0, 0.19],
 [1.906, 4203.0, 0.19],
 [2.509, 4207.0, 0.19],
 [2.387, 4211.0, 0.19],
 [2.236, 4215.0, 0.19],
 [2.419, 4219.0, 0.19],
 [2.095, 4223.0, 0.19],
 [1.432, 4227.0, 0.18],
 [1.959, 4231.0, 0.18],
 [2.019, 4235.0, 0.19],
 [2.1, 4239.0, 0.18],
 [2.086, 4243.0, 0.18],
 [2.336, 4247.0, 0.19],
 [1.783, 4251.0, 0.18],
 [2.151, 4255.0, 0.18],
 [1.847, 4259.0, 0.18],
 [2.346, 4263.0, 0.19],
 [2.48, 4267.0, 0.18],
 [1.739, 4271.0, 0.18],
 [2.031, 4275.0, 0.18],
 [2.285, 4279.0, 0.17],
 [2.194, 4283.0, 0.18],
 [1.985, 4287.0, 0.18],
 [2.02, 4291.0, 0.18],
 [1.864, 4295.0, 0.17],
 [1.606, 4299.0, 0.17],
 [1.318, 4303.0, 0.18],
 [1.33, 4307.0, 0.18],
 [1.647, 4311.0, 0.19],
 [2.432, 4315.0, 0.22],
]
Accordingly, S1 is 2.285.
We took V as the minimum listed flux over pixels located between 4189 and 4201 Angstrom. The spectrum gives 1.954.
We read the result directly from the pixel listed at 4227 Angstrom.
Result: 1.432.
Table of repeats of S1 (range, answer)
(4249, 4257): 2.151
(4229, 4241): 2.1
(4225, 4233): 1.959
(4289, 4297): 2.02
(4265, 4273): 2.48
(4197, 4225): 2.509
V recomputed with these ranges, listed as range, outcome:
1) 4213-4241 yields 1.432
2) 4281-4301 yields 1.606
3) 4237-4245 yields 2.086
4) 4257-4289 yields 1.739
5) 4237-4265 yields 1.783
